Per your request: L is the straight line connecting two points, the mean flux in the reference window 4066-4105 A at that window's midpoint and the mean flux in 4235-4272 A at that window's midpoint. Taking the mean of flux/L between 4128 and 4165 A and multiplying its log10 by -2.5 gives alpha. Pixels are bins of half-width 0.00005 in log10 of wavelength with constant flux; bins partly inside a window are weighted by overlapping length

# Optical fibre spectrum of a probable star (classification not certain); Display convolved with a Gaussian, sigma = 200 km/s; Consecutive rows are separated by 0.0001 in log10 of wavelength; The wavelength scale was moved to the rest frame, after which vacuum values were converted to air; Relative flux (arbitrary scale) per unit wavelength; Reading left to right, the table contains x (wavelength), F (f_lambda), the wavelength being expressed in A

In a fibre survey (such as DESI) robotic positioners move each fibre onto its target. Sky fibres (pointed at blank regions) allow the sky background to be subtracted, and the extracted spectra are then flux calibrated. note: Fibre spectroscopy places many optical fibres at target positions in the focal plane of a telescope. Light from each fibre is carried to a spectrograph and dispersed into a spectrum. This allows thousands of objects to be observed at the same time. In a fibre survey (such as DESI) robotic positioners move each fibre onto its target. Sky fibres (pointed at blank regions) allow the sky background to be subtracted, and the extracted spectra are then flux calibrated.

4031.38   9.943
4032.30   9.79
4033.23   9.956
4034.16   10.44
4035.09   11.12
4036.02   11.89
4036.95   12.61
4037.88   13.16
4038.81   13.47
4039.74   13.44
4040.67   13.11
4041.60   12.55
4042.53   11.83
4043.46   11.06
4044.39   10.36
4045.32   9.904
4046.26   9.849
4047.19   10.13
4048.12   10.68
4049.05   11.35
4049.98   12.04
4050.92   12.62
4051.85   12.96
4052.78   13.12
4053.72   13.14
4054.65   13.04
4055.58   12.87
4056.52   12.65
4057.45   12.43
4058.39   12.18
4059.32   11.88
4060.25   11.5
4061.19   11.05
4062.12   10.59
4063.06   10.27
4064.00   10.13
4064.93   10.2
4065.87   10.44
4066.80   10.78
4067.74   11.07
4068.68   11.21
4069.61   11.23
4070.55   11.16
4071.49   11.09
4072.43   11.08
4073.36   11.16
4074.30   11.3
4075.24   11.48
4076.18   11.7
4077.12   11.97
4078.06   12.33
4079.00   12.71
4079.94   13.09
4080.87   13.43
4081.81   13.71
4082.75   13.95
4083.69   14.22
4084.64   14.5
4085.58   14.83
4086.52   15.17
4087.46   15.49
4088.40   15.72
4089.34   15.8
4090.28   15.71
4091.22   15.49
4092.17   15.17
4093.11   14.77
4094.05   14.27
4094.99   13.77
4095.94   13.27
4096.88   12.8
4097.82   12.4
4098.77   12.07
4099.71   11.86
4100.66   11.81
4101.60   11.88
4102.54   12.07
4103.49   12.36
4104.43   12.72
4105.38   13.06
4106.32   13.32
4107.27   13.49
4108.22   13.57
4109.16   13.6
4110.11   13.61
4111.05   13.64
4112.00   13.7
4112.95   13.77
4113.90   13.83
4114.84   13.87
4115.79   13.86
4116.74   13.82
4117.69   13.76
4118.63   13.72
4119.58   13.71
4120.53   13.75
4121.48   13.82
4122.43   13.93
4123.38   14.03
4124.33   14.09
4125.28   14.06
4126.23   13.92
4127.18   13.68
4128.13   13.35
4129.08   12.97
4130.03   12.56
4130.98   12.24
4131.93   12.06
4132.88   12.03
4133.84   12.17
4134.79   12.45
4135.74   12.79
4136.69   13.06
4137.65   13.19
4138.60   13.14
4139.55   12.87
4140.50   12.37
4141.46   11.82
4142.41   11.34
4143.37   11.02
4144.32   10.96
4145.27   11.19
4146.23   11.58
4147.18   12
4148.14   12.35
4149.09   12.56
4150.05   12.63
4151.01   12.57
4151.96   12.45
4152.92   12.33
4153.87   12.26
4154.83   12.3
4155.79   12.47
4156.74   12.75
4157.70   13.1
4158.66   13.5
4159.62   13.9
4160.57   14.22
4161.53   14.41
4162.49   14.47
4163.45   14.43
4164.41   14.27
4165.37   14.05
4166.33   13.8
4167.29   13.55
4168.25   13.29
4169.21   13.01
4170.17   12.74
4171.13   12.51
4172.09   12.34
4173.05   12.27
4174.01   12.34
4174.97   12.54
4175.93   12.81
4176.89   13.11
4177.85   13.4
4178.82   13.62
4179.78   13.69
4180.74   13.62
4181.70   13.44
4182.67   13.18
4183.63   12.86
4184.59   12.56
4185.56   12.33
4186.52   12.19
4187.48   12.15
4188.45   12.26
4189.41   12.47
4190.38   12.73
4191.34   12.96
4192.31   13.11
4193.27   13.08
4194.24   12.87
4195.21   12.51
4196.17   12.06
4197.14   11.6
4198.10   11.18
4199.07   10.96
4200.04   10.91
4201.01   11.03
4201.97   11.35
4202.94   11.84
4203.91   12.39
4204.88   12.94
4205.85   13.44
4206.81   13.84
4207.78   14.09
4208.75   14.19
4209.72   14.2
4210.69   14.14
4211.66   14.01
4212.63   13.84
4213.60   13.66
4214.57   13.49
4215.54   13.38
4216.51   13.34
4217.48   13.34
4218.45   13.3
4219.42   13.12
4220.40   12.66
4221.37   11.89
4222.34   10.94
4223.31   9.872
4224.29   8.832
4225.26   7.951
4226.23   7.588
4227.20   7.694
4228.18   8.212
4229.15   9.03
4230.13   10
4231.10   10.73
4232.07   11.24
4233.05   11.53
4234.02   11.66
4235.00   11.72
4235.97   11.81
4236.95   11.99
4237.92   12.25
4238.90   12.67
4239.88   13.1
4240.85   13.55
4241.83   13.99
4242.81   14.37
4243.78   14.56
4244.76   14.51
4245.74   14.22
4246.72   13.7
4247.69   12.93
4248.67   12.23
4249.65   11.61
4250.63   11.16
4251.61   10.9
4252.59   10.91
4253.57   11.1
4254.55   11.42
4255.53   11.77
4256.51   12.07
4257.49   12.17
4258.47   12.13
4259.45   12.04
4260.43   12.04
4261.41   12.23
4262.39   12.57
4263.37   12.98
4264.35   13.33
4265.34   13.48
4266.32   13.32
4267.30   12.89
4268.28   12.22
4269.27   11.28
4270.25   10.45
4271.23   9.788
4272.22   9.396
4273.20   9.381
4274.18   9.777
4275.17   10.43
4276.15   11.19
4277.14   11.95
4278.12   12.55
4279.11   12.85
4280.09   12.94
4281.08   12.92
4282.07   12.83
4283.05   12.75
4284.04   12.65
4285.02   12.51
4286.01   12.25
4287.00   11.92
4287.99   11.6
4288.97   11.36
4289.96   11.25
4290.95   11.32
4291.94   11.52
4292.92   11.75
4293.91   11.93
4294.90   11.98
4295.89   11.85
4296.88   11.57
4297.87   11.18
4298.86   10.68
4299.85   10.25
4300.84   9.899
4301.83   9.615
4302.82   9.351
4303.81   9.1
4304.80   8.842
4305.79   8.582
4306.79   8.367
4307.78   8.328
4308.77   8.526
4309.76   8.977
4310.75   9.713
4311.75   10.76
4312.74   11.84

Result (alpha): 0.01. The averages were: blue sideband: 13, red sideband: 12.4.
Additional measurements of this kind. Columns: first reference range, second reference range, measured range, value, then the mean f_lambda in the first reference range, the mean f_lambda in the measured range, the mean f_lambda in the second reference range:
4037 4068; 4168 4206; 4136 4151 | 0.01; 11.7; 12.2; 12.5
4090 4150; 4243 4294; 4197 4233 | 0.06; 13.1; 11.8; 12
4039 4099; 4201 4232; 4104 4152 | -0.06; 12.5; 13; 11.9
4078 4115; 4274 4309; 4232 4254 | -0.07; 13.7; 12.5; 11.1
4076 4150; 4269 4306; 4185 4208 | -0.01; 13.2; 12.3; 11.2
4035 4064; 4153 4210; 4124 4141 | -0.04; 11.9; 12.9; 12.9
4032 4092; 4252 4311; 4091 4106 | -0.09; 12.2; 13.1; 11.3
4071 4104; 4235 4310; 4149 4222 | -0.05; 13.3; 12.9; 11.7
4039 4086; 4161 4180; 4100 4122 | -0.07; 11.9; 13.3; 13.3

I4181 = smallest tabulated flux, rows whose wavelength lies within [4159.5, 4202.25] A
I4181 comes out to 10.91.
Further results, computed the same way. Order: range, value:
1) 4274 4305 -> 8.842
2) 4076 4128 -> 11.7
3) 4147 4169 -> 12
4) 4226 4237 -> 7.588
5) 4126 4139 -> 12.03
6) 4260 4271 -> 10.45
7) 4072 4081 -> 11.08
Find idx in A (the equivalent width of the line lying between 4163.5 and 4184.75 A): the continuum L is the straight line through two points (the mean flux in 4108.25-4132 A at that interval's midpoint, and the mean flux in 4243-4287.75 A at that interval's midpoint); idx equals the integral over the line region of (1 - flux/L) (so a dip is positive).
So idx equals -0.2 A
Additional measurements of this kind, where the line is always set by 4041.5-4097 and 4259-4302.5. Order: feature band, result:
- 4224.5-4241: 1.7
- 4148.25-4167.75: -1.9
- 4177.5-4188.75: -0.9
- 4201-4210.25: -0.8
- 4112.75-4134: -2.1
